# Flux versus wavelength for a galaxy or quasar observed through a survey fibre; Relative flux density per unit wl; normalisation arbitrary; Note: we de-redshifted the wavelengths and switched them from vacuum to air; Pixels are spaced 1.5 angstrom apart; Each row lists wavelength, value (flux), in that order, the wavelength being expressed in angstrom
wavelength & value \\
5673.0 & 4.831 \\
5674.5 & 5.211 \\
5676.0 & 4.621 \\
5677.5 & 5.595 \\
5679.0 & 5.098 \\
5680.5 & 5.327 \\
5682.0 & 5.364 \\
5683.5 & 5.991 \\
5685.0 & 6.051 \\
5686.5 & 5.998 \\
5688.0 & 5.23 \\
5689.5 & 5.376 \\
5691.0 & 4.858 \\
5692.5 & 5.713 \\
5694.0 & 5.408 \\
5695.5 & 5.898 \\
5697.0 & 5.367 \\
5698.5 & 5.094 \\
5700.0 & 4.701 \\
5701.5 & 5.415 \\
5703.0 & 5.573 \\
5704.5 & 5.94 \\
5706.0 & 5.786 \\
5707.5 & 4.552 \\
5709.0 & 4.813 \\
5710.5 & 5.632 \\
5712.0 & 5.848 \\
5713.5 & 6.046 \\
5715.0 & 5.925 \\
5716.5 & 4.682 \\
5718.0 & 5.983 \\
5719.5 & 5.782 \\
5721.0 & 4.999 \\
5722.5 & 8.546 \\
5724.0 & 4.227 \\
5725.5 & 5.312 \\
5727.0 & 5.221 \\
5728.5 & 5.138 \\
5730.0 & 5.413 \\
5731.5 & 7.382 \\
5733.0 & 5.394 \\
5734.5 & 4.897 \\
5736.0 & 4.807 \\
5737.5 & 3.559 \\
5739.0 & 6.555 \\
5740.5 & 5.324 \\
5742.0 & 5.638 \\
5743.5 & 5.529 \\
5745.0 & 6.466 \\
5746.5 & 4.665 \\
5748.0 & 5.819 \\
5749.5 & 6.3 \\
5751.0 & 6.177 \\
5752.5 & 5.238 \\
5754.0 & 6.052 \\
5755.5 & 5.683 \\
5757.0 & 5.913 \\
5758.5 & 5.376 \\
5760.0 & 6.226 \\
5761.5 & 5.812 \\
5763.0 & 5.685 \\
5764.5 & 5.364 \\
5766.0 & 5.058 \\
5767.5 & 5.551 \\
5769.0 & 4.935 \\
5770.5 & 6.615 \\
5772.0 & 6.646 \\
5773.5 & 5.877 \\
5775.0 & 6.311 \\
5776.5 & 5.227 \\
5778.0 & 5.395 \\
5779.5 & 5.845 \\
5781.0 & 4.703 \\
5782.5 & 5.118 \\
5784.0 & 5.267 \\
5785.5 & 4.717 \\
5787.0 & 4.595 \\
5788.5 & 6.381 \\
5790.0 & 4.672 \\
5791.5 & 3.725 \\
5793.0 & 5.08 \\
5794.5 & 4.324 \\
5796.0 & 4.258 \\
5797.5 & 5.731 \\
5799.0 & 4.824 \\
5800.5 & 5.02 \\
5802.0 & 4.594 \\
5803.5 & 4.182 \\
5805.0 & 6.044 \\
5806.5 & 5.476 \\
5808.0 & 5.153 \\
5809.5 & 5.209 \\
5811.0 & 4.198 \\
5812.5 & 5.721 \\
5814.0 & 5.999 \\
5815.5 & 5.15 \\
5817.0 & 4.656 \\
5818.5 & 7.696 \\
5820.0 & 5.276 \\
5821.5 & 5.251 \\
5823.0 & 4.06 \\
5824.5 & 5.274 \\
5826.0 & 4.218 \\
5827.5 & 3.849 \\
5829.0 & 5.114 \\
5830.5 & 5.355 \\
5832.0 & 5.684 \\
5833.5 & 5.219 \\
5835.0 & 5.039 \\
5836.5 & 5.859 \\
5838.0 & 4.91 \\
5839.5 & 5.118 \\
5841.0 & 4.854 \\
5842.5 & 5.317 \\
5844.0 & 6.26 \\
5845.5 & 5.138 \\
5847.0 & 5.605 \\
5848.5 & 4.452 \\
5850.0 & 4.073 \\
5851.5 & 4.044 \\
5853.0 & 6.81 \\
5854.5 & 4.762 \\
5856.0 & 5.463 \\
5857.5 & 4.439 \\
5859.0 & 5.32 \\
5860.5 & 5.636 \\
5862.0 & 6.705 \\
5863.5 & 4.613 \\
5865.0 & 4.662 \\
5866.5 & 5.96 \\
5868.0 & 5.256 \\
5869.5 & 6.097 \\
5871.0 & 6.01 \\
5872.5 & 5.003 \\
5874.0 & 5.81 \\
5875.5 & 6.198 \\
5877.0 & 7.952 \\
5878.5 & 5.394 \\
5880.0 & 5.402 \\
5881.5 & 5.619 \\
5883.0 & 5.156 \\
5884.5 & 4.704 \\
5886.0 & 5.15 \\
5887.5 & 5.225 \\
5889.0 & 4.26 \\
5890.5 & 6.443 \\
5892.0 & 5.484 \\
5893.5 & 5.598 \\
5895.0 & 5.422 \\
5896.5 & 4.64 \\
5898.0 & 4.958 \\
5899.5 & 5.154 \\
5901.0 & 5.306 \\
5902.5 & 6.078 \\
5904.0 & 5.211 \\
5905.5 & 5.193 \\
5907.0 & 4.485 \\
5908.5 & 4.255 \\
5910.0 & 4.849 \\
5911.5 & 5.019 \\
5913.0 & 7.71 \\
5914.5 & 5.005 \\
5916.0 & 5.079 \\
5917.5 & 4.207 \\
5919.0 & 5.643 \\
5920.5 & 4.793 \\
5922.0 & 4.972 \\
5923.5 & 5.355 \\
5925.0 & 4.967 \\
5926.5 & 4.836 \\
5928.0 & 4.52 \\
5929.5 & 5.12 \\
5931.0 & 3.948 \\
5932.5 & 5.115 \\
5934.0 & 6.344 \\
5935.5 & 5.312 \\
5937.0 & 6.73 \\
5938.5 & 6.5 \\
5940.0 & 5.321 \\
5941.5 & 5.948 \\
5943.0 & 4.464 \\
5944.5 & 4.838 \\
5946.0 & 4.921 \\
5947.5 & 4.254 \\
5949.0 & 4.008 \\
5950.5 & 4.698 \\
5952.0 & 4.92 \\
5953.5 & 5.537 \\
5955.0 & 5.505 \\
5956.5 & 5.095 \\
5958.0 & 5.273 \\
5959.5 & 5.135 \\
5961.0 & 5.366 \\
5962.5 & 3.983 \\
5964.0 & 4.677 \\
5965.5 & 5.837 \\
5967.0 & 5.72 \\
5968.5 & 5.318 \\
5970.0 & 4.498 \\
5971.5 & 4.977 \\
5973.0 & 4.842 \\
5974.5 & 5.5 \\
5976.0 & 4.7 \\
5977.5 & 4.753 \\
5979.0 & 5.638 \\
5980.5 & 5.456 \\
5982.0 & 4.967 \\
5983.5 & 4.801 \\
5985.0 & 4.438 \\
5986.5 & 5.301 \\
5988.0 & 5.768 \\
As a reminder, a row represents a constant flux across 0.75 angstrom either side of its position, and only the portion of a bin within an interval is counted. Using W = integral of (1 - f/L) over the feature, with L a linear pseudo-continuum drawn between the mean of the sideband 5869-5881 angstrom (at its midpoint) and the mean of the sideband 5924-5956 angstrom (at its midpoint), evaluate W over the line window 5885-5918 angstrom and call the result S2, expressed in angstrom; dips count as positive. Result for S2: 2.41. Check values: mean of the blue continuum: 5.97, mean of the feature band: 5.22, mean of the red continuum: 5.14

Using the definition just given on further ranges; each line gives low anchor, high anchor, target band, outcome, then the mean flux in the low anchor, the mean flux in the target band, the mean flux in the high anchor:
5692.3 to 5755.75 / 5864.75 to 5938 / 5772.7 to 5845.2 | 3.81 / 5.54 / 5.16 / 5.35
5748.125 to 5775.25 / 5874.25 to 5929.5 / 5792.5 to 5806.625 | 1.85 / 5.81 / 4.93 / 5.29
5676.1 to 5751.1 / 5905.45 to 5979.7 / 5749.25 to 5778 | -1.83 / 5.51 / 5.77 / 5.11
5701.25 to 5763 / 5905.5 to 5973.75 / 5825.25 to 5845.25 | 0.82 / 5.6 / 5.14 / 5.11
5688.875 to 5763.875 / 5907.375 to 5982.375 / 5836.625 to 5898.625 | -1.09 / 5.55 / 5.37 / 5.13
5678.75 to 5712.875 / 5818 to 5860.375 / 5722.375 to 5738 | 0.07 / 5.44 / 5.35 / 5.15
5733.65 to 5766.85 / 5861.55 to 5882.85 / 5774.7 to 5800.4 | 2.57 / 5.55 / 5.05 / 5.73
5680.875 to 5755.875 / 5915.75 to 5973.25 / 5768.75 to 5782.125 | -0.76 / 5.55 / 5.74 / 5.09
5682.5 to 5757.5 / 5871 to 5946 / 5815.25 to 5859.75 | 2.21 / 5.56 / 5.14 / 5.32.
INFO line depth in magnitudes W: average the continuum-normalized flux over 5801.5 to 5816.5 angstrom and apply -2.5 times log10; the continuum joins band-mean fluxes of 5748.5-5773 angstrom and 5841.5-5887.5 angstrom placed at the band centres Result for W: 0.09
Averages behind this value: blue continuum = 5.79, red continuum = 5.43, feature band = 5.17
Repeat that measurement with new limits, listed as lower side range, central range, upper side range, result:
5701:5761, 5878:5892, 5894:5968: -0.004 mag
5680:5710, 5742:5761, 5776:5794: -0.118 mag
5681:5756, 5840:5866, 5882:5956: 0.021 mag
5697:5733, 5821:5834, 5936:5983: 0.103 mag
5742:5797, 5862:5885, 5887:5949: -0.072 mag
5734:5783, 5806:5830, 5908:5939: 0.067 mag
